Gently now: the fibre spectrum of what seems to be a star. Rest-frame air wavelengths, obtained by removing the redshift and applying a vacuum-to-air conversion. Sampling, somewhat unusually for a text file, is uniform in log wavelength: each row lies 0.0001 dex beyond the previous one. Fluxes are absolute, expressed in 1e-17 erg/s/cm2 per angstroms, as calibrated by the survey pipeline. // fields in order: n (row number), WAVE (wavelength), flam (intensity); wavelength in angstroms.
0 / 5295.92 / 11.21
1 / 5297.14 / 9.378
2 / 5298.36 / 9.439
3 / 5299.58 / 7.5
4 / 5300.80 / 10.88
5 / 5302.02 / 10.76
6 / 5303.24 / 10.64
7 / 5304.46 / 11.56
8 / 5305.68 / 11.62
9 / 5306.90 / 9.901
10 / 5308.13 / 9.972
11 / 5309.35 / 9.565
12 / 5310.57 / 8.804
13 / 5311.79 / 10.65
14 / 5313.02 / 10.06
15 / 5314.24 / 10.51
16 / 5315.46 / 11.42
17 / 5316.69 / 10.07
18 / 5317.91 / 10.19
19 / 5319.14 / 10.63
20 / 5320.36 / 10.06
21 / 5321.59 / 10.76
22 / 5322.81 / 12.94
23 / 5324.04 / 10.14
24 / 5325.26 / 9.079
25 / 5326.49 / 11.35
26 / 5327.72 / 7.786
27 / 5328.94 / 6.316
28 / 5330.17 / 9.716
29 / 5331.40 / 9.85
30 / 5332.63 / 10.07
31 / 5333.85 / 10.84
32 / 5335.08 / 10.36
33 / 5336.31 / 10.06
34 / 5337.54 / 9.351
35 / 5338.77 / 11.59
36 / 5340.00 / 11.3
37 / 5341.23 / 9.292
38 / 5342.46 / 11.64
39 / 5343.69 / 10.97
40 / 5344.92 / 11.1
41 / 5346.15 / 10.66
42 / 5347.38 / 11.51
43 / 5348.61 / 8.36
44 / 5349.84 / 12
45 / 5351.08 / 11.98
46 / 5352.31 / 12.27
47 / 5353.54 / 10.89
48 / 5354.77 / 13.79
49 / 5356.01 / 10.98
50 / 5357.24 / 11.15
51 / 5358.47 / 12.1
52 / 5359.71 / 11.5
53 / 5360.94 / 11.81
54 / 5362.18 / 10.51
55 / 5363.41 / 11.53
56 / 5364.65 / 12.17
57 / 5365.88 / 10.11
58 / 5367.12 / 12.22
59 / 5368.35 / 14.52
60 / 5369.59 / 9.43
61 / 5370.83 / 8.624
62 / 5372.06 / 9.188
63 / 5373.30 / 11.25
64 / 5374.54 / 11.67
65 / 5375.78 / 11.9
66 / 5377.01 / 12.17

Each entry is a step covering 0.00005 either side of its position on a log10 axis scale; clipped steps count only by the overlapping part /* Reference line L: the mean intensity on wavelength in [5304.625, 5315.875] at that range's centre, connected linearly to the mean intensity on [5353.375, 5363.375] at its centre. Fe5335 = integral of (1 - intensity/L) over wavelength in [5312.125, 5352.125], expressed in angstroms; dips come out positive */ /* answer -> 1.9 angstroms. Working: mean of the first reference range 10.3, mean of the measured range 10.4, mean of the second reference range 11.6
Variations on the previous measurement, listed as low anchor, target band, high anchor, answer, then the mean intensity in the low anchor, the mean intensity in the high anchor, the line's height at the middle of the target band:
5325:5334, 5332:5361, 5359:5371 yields -2.2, 9.31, 11.3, 10.3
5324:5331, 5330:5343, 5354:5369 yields -0.8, 9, 11.9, 9.76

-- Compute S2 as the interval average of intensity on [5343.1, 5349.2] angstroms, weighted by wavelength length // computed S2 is 10.5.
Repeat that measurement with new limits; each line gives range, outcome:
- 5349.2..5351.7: 11.9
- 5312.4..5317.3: 10.5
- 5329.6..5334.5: 10.1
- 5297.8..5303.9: 9.87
